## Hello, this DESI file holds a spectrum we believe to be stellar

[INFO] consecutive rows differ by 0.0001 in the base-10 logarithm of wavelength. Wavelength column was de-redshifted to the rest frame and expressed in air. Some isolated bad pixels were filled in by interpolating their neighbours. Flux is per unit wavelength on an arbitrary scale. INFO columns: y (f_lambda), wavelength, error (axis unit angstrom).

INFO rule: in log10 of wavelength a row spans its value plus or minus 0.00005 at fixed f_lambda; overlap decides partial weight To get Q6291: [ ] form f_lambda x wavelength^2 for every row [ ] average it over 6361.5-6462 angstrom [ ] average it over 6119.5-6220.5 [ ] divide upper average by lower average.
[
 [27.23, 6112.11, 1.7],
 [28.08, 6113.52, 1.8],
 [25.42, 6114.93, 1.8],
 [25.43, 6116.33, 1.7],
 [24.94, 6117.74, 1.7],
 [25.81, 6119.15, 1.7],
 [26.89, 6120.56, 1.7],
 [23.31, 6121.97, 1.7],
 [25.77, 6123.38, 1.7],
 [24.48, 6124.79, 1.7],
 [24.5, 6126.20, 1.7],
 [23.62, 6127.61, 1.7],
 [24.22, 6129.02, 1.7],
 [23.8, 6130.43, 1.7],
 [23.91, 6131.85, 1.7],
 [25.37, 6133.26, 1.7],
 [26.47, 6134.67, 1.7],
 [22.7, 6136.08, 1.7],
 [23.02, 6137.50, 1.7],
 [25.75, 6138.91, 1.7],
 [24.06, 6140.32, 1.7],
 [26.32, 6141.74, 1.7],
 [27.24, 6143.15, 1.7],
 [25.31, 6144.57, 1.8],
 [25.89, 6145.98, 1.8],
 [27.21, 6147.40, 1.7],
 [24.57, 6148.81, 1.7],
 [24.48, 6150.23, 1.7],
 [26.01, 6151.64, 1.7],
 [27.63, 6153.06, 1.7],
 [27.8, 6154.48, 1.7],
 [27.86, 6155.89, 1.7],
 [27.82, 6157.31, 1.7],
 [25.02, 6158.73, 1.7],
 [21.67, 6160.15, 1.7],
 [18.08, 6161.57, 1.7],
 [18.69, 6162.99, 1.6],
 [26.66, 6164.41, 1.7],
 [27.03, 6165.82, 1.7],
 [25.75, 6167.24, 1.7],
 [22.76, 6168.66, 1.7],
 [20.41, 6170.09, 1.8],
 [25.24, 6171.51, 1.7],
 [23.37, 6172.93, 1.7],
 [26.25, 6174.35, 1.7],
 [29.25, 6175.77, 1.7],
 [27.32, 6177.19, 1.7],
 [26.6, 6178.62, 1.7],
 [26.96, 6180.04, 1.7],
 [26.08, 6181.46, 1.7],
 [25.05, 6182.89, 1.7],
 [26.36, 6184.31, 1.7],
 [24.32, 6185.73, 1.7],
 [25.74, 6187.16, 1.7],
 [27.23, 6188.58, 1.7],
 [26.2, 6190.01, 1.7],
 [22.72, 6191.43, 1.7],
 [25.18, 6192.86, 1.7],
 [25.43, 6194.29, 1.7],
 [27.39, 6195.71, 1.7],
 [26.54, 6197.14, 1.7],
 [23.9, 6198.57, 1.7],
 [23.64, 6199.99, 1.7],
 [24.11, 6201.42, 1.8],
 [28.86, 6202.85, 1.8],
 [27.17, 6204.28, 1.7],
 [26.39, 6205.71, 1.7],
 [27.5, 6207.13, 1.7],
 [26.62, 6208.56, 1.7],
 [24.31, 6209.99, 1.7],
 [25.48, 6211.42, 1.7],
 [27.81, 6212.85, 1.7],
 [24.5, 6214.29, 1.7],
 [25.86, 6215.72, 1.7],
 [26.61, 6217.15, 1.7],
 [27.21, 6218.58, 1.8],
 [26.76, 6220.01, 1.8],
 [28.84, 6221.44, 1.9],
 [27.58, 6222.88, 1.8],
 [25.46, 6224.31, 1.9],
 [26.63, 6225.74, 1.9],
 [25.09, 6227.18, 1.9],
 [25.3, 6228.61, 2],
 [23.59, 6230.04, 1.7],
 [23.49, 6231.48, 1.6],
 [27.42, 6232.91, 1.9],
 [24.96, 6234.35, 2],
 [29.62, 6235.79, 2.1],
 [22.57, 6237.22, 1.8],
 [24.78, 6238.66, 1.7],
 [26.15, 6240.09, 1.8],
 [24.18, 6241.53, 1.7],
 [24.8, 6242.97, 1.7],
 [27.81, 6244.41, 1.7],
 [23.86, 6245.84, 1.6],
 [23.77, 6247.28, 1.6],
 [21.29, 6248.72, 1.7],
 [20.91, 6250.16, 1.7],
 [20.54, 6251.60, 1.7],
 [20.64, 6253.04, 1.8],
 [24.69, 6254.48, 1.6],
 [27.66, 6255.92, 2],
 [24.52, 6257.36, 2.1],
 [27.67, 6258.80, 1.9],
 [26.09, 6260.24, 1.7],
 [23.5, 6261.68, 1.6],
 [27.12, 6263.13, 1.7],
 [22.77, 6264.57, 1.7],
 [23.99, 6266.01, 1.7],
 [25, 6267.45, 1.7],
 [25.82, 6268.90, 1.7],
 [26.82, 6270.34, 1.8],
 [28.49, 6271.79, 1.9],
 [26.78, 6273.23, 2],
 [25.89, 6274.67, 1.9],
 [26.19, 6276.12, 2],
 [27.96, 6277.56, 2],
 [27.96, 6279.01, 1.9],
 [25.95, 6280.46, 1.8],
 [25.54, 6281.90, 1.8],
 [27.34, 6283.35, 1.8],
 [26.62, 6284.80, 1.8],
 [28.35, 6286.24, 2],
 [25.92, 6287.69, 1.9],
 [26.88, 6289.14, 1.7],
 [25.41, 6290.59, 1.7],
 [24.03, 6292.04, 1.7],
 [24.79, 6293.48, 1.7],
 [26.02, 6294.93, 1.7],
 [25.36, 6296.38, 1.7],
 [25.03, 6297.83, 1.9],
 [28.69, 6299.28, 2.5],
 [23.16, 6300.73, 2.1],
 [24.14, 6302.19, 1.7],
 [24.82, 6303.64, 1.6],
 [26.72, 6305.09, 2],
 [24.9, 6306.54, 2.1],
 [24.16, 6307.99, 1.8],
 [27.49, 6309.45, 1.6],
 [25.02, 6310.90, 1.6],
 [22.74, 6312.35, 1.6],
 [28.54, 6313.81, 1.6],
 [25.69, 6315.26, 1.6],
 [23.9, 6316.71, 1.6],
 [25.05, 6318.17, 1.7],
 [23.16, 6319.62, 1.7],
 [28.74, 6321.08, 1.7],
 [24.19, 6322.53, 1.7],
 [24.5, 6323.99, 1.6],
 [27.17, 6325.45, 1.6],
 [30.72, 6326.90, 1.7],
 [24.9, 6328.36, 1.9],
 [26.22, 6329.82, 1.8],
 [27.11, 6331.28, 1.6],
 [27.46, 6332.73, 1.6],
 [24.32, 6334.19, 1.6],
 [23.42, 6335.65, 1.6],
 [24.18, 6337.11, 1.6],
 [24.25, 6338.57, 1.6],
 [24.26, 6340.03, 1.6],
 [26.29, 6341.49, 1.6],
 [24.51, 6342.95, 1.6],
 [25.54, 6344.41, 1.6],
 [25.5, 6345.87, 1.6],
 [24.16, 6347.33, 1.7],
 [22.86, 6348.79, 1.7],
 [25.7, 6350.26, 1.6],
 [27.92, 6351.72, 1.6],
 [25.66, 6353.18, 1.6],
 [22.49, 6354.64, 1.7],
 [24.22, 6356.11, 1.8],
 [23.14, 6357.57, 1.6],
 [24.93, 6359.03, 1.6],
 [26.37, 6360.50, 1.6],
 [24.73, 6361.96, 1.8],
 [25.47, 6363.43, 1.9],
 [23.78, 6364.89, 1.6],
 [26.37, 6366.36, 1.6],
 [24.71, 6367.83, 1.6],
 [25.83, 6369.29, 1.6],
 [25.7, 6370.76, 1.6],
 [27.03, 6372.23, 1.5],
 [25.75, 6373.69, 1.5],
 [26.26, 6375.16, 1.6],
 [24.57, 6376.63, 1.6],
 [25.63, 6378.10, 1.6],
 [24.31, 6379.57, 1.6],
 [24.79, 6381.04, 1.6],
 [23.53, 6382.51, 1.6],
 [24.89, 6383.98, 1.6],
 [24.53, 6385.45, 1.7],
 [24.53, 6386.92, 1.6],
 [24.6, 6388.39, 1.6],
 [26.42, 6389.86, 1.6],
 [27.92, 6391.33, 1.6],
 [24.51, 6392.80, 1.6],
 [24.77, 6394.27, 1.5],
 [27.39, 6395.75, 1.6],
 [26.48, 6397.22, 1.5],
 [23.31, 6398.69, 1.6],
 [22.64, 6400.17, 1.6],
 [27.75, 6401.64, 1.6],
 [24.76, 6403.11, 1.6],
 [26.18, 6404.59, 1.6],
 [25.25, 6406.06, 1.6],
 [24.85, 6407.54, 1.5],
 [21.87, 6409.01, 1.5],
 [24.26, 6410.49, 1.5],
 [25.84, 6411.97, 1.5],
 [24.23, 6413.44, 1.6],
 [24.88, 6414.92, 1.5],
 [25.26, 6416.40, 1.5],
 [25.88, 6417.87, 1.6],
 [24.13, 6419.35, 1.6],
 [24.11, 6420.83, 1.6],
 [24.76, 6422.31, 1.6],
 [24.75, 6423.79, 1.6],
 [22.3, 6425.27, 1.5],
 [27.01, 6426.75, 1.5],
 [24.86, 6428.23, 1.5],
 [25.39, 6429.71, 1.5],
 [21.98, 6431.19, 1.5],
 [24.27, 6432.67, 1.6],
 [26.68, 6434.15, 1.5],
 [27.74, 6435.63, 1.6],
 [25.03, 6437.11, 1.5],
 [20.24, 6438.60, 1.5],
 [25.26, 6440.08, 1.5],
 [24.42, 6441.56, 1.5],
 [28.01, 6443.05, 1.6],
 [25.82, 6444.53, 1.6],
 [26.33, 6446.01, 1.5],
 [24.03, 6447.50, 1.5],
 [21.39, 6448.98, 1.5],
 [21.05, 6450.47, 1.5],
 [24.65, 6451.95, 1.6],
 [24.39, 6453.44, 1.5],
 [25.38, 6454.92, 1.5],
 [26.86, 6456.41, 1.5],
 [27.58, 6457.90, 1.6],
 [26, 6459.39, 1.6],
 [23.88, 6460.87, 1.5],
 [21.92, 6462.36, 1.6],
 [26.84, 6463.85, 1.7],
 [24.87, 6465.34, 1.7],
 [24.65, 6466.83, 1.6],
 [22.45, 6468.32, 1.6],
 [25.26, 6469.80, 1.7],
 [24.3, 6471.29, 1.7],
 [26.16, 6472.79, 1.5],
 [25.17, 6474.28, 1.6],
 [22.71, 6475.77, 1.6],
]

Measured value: 1.06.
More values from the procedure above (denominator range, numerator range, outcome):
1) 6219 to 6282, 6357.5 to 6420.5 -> 1.03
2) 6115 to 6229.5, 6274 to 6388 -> 1.05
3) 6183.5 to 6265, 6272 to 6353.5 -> 1.04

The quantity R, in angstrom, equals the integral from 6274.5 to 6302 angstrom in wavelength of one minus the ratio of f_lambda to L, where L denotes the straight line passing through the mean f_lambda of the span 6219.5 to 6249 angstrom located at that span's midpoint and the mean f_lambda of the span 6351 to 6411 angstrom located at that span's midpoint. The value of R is -0.8 angstrom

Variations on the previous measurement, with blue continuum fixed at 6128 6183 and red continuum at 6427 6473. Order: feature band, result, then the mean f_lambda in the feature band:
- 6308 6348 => -0.9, 25.5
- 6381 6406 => -0.4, 25.3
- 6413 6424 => 0.0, 24.8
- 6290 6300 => -0.3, 25.6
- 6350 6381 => -0.5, 25.2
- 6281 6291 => -0.7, 26.6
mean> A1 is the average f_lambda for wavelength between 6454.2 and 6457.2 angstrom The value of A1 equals 26.1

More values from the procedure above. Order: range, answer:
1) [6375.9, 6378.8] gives 25.1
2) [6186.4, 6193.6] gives 25.4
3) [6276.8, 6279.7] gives 27.9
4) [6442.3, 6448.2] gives 26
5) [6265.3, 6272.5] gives 26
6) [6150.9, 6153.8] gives 26.8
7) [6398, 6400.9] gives 22.9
